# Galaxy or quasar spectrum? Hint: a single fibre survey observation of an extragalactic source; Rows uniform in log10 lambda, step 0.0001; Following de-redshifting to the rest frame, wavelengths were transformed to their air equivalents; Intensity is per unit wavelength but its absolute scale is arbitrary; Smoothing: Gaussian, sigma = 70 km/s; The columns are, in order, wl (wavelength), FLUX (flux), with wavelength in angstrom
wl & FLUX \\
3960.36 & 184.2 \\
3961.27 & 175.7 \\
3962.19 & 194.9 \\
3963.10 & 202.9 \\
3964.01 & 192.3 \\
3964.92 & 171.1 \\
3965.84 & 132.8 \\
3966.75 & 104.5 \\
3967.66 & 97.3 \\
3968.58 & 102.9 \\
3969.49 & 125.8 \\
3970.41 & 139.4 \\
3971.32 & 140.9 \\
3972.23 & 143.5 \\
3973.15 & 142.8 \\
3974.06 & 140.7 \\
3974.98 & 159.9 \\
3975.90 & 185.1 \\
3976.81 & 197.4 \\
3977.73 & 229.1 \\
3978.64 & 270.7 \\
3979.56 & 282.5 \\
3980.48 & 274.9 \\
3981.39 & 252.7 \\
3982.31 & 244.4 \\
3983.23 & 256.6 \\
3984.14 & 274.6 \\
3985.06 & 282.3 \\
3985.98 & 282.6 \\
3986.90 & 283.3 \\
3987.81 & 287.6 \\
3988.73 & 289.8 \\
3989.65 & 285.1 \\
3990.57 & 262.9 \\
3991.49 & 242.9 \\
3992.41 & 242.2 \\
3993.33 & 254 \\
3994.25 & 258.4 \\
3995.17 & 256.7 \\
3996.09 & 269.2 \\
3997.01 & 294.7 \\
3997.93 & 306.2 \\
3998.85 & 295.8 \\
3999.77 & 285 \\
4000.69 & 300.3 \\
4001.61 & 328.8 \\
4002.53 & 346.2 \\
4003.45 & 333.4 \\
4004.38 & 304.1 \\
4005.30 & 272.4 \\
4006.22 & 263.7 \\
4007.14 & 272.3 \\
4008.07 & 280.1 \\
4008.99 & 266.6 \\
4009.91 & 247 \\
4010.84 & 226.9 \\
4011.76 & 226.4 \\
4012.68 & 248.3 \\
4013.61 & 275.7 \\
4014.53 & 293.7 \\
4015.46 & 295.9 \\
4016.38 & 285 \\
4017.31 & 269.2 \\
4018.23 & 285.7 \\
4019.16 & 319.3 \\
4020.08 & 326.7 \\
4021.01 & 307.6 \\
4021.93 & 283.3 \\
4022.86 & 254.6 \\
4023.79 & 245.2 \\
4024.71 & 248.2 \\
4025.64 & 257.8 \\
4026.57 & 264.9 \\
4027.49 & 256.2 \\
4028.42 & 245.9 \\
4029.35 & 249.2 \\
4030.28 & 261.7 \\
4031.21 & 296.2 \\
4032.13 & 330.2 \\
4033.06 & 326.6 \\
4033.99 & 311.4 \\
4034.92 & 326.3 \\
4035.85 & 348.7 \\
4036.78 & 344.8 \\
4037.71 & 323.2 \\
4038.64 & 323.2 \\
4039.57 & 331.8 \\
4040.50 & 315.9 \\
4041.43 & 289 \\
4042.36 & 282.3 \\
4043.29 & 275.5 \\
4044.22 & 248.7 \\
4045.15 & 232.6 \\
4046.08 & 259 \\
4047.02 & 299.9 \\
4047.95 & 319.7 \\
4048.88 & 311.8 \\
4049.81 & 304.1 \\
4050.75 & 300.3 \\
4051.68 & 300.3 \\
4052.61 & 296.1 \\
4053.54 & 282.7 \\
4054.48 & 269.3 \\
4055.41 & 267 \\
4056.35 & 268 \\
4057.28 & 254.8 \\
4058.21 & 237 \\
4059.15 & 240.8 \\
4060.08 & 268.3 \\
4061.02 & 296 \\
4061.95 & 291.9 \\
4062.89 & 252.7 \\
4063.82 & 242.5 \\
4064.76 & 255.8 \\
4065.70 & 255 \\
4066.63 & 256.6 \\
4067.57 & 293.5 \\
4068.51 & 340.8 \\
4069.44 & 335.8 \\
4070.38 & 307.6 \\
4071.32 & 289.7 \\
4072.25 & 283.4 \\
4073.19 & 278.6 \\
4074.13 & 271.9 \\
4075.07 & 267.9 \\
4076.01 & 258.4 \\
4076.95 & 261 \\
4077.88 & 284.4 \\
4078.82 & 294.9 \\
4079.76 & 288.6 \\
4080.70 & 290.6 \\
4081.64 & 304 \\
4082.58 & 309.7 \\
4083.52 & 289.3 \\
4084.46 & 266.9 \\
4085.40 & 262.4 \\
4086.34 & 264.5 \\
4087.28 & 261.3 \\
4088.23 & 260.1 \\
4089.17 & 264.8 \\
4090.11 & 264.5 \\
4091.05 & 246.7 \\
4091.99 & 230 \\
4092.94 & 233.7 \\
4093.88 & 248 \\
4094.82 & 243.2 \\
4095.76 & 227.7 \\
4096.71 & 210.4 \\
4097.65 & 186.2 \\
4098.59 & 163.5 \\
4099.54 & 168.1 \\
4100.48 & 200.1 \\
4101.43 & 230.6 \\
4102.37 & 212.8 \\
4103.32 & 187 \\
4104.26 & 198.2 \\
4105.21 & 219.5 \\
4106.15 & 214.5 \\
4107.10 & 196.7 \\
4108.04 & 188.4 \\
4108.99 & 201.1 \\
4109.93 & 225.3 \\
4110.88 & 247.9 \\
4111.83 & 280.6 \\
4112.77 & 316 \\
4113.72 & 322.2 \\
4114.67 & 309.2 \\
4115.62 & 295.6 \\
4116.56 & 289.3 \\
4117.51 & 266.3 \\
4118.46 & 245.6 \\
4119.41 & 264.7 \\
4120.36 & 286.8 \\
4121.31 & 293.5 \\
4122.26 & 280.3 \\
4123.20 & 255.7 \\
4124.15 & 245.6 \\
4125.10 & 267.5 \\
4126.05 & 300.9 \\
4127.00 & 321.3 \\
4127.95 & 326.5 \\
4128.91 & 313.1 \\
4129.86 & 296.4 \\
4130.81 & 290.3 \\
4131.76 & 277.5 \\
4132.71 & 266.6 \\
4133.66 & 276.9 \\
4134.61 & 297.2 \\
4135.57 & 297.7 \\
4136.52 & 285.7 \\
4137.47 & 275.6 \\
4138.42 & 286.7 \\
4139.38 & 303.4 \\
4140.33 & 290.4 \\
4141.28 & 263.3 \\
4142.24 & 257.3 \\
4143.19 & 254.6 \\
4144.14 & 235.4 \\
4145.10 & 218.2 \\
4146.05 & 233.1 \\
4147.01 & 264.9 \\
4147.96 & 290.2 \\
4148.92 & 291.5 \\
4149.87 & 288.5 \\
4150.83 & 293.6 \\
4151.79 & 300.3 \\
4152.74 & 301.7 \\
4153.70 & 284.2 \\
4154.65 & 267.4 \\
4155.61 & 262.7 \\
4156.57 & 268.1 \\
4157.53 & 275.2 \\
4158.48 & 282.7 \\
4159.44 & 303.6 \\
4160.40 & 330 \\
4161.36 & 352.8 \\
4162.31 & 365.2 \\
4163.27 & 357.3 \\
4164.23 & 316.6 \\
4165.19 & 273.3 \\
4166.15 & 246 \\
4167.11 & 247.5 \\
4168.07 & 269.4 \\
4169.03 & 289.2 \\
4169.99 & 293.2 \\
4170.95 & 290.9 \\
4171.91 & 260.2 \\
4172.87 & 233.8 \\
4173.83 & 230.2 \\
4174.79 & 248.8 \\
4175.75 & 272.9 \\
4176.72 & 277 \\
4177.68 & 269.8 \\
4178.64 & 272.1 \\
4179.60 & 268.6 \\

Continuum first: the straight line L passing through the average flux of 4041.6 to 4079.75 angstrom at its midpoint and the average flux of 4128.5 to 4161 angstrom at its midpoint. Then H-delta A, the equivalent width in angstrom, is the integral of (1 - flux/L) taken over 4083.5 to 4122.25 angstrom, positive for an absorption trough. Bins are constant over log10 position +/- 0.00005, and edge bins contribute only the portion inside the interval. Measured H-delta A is 5.0 angstrom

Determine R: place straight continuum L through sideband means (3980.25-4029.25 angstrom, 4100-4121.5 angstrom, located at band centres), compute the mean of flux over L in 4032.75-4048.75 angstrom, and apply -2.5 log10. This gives -0.143 mag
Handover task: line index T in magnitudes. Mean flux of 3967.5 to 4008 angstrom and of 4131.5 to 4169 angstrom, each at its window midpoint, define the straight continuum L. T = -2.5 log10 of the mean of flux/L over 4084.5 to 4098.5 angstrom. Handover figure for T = 0.12 mag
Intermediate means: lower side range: 246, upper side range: 284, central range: 242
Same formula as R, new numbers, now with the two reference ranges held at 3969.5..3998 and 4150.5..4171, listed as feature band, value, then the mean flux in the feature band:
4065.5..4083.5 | -0.09 mag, 289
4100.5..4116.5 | 0.16 mag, 241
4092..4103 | 0.28 mag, 212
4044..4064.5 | -0.06 mag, 275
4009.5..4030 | -0.08 mag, 269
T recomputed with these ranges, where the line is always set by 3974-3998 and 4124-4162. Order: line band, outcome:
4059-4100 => 0.03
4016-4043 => -0.12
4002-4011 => -0.10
